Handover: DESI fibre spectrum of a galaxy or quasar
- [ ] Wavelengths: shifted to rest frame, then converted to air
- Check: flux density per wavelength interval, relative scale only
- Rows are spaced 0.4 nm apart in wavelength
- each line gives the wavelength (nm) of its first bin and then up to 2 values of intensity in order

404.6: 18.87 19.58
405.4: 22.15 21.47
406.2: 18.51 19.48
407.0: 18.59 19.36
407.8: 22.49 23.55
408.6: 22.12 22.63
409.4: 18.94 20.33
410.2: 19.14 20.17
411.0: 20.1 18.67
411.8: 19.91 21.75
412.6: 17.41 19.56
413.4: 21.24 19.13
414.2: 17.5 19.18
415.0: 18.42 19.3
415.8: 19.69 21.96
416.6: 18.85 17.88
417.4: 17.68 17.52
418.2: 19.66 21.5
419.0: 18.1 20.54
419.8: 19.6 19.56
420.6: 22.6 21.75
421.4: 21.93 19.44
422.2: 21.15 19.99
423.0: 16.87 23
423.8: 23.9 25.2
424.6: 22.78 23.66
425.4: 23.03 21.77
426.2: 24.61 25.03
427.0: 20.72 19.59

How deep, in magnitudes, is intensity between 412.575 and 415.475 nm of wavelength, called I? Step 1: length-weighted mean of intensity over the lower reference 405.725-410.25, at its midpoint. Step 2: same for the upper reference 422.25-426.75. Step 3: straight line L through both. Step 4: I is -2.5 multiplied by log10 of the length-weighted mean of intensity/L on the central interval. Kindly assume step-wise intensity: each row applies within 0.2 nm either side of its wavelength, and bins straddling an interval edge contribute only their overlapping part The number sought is 0.123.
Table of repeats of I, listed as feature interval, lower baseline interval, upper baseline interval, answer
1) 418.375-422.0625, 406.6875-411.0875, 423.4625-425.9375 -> 0.10 mag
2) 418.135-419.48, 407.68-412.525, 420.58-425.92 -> 0.08 mag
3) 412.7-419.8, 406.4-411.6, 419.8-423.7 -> 0.07 mag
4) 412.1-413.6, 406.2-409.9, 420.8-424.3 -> 0.06 mag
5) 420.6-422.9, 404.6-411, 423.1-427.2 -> 0.09 mag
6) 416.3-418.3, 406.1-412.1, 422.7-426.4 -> 0.17 mag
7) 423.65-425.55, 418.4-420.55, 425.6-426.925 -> -0.05 mag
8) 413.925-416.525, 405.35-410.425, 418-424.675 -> 0.08 mag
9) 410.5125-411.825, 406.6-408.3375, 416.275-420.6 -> 0.03 mag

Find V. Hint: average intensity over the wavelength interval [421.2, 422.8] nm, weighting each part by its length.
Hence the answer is 20.6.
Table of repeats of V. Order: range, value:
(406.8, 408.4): 21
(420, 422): 21.1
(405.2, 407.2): 20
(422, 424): 21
